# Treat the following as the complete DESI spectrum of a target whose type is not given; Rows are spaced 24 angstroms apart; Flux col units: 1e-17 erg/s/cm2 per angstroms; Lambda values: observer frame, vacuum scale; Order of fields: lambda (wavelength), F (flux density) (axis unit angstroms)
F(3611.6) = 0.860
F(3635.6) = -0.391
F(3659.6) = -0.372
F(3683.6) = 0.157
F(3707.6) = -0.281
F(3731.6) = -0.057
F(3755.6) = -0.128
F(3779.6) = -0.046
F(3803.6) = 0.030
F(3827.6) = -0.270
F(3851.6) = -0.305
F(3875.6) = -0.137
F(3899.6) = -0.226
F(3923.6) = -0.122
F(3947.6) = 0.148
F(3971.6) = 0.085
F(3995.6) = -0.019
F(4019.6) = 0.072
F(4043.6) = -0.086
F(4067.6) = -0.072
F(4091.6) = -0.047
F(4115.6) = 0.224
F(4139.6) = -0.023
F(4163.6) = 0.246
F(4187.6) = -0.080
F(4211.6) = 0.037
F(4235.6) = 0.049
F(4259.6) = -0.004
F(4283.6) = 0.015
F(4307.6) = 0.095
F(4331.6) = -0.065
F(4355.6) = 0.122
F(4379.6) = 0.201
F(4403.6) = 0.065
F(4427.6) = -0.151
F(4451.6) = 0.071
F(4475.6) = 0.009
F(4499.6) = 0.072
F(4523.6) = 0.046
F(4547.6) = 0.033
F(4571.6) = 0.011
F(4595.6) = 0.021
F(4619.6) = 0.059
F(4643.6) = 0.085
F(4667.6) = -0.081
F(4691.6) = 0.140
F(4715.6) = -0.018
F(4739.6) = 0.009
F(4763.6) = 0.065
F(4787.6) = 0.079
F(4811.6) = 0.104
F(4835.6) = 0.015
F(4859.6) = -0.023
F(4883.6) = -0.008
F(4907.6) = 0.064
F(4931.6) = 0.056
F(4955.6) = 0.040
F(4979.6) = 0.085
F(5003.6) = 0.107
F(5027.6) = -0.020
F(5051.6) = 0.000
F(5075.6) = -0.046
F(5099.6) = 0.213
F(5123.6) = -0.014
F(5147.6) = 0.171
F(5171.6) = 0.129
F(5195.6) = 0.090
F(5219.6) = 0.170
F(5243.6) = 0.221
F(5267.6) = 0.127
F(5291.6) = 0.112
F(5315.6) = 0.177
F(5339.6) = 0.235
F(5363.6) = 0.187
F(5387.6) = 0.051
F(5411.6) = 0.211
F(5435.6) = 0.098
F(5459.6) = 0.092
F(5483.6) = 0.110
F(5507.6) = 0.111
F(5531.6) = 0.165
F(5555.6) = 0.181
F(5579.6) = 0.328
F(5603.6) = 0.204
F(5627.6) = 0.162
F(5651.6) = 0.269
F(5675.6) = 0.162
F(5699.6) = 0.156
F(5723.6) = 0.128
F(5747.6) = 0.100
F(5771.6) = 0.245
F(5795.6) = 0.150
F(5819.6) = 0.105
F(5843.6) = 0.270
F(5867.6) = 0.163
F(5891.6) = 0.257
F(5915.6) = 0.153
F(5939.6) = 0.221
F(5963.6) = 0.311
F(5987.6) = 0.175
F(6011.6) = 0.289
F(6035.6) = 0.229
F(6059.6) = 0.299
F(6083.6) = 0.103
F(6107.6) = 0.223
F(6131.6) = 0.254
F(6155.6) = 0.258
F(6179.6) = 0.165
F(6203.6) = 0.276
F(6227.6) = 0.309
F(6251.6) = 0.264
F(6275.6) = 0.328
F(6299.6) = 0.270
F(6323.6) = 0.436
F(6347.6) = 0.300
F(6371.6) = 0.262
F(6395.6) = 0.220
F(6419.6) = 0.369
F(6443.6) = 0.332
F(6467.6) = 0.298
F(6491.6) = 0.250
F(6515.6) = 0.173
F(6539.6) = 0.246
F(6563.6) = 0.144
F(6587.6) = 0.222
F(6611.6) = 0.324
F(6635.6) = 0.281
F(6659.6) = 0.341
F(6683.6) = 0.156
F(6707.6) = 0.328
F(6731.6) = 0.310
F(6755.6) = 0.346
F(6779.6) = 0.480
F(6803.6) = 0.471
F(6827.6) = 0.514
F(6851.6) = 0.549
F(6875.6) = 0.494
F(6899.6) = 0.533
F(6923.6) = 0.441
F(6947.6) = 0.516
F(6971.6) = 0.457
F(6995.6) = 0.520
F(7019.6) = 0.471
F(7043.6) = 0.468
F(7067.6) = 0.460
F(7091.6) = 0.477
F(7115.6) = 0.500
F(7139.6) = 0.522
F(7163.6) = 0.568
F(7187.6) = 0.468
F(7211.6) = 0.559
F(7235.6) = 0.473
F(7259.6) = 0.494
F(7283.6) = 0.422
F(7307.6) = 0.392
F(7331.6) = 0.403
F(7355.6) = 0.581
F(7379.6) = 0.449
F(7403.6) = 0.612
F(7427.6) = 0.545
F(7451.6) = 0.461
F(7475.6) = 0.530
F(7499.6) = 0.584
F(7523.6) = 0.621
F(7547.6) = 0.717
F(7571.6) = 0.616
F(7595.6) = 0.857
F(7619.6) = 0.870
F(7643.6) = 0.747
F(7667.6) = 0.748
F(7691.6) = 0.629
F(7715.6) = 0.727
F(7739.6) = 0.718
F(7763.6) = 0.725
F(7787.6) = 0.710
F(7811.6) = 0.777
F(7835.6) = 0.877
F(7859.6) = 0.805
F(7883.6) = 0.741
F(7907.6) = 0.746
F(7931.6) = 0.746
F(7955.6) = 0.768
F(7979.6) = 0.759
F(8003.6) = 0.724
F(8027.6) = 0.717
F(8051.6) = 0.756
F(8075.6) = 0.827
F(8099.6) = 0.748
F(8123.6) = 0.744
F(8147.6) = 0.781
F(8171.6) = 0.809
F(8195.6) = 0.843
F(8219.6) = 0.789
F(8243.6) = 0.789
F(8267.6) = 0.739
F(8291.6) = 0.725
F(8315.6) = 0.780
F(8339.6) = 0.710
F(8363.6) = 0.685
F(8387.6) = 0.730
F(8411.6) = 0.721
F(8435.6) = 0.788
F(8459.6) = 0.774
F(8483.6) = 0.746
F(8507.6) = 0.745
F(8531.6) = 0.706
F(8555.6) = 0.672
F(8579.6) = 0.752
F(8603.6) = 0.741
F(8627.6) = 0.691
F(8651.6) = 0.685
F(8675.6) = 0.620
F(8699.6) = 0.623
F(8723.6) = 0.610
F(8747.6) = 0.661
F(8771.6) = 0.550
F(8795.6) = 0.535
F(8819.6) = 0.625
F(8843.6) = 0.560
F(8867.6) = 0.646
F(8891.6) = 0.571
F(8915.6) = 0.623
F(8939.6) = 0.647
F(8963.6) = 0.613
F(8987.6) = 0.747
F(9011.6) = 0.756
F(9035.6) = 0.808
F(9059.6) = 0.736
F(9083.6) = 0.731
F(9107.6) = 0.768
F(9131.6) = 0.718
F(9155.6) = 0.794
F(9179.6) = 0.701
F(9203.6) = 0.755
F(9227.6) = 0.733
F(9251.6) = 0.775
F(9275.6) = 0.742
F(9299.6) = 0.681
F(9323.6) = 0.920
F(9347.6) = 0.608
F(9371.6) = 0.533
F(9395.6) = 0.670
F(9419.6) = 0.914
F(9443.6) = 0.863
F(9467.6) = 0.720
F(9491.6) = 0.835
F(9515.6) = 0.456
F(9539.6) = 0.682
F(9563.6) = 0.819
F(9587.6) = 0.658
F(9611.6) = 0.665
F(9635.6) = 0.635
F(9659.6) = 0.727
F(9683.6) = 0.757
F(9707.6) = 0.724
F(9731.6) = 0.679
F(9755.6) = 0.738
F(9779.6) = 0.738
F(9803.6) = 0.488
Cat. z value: 0.70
